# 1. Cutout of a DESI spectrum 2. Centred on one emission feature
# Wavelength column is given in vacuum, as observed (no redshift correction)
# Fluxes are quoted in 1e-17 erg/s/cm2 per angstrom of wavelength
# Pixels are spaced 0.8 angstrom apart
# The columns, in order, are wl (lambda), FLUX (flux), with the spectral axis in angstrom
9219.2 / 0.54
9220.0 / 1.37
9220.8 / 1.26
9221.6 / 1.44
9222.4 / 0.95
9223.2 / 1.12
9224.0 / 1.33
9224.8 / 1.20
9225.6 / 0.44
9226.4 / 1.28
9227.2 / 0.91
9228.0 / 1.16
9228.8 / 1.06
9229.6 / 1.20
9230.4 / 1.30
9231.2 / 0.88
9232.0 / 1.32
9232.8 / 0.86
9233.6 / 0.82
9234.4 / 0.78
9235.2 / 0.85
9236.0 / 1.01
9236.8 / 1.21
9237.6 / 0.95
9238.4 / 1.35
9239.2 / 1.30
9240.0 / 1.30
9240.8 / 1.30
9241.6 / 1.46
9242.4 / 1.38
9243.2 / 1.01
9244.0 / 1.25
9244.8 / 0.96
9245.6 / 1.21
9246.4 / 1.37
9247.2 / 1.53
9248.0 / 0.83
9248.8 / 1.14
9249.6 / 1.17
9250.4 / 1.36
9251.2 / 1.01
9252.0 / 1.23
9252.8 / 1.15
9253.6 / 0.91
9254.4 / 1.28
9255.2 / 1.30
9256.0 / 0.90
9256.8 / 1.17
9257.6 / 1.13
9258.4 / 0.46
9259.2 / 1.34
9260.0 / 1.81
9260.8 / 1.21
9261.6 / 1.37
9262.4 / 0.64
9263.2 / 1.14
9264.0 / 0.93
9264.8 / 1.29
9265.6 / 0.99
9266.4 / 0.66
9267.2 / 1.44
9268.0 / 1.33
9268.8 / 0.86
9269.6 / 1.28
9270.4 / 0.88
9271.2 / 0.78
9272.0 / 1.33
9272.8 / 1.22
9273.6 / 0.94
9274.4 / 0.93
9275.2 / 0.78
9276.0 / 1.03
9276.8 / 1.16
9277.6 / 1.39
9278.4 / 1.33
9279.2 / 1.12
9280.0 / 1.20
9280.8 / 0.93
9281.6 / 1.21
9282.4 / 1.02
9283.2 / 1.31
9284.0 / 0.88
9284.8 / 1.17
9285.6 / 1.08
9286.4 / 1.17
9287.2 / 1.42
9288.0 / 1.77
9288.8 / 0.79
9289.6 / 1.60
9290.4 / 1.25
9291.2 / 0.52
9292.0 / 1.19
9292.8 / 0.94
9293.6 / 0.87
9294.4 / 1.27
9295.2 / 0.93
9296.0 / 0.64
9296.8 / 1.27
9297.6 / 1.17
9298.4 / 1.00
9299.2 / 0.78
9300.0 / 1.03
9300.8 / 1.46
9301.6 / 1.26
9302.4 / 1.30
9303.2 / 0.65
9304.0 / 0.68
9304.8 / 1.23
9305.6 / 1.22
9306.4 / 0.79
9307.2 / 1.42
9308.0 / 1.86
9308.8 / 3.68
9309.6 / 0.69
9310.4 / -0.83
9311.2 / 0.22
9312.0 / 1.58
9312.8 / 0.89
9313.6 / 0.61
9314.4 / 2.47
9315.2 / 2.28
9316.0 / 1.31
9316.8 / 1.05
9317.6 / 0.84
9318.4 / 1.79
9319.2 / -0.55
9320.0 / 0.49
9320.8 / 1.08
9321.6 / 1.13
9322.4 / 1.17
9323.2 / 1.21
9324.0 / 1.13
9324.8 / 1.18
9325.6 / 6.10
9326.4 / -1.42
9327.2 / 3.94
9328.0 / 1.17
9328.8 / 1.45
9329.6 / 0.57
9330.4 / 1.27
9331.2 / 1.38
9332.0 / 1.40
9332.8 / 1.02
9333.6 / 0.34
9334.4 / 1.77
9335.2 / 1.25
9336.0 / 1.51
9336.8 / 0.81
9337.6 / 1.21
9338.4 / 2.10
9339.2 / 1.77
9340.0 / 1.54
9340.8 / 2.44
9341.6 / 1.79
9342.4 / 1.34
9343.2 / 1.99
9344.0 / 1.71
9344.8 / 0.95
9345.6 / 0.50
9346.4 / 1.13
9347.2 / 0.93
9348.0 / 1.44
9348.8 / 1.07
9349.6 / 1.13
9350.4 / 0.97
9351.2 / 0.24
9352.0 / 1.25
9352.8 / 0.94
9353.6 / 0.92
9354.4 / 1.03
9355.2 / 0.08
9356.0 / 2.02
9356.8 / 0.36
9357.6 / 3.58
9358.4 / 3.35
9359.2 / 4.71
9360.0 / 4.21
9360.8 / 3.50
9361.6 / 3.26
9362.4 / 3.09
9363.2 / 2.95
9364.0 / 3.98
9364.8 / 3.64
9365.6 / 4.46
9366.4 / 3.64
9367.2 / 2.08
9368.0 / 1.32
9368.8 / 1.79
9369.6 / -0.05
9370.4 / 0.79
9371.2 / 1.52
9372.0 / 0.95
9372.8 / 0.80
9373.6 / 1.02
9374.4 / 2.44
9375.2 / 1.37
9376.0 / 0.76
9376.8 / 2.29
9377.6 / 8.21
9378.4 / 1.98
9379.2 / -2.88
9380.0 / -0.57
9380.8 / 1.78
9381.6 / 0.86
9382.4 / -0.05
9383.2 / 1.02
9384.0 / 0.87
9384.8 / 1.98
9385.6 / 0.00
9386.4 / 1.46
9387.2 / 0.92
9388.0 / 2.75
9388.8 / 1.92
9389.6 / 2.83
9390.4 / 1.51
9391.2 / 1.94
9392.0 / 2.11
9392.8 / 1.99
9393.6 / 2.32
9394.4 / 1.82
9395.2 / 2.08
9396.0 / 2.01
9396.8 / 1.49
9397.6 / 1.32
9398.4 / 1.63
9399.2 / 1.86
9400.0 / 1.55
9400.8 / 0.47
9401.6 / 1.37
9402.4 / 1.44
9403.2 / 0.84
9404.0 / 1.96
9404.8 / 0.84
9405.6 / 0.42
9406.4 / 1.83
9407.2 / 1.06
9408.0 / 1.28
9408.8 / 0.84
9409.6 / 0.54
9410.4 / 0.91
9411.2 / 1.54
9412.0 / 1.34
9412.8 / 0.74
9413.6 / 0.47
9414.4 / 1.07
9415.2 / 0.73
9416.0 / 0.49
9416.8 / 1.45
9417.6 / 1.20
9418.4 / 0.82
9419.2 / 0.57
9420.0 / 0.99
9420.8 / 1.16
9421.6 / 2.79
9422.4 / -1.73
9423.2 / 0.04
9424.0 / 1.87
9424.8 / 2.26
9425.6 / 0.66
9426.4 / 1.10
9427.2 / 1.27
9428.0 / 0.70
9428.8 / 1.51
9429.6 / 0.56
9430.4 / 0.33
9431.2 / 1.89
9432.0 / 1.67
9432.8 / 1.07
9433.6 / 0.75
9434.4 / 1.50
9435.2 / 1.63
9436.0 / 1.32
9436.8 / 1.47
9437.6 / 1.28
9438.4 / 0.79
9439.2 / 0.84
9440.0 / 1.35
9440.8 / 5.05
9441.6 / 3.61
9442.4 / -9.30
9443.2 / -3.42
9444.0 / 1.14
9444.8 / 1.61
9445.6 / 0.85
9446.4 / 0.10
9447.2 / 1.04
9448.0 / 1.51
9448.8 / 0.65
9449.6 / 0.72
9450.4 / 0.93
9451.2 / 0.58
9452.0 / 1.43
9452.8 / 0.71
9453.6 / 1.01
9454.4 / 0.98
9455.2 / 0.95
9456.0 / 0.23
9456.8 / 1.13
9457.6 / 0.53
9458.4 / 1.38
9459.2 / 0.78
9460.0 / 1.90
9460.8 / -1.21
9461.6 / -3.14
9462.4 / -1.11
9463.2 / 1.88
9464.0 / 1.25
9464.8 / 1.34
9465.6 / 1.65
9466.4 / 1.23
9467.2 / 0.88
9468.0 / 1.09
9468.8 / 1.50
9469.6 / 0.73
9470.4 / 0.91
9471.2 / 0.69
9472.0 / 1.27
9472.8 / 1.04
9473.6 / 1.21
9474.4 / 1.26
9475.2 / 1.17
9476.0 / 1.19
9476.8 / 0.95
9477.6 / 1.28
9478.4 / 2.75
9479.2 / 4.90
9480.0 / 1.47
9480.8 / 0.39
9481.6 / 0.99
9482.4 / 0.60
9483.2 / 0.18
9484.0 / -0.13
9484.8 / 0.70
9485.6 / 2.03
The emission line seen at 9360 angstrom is H-alpha 6563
